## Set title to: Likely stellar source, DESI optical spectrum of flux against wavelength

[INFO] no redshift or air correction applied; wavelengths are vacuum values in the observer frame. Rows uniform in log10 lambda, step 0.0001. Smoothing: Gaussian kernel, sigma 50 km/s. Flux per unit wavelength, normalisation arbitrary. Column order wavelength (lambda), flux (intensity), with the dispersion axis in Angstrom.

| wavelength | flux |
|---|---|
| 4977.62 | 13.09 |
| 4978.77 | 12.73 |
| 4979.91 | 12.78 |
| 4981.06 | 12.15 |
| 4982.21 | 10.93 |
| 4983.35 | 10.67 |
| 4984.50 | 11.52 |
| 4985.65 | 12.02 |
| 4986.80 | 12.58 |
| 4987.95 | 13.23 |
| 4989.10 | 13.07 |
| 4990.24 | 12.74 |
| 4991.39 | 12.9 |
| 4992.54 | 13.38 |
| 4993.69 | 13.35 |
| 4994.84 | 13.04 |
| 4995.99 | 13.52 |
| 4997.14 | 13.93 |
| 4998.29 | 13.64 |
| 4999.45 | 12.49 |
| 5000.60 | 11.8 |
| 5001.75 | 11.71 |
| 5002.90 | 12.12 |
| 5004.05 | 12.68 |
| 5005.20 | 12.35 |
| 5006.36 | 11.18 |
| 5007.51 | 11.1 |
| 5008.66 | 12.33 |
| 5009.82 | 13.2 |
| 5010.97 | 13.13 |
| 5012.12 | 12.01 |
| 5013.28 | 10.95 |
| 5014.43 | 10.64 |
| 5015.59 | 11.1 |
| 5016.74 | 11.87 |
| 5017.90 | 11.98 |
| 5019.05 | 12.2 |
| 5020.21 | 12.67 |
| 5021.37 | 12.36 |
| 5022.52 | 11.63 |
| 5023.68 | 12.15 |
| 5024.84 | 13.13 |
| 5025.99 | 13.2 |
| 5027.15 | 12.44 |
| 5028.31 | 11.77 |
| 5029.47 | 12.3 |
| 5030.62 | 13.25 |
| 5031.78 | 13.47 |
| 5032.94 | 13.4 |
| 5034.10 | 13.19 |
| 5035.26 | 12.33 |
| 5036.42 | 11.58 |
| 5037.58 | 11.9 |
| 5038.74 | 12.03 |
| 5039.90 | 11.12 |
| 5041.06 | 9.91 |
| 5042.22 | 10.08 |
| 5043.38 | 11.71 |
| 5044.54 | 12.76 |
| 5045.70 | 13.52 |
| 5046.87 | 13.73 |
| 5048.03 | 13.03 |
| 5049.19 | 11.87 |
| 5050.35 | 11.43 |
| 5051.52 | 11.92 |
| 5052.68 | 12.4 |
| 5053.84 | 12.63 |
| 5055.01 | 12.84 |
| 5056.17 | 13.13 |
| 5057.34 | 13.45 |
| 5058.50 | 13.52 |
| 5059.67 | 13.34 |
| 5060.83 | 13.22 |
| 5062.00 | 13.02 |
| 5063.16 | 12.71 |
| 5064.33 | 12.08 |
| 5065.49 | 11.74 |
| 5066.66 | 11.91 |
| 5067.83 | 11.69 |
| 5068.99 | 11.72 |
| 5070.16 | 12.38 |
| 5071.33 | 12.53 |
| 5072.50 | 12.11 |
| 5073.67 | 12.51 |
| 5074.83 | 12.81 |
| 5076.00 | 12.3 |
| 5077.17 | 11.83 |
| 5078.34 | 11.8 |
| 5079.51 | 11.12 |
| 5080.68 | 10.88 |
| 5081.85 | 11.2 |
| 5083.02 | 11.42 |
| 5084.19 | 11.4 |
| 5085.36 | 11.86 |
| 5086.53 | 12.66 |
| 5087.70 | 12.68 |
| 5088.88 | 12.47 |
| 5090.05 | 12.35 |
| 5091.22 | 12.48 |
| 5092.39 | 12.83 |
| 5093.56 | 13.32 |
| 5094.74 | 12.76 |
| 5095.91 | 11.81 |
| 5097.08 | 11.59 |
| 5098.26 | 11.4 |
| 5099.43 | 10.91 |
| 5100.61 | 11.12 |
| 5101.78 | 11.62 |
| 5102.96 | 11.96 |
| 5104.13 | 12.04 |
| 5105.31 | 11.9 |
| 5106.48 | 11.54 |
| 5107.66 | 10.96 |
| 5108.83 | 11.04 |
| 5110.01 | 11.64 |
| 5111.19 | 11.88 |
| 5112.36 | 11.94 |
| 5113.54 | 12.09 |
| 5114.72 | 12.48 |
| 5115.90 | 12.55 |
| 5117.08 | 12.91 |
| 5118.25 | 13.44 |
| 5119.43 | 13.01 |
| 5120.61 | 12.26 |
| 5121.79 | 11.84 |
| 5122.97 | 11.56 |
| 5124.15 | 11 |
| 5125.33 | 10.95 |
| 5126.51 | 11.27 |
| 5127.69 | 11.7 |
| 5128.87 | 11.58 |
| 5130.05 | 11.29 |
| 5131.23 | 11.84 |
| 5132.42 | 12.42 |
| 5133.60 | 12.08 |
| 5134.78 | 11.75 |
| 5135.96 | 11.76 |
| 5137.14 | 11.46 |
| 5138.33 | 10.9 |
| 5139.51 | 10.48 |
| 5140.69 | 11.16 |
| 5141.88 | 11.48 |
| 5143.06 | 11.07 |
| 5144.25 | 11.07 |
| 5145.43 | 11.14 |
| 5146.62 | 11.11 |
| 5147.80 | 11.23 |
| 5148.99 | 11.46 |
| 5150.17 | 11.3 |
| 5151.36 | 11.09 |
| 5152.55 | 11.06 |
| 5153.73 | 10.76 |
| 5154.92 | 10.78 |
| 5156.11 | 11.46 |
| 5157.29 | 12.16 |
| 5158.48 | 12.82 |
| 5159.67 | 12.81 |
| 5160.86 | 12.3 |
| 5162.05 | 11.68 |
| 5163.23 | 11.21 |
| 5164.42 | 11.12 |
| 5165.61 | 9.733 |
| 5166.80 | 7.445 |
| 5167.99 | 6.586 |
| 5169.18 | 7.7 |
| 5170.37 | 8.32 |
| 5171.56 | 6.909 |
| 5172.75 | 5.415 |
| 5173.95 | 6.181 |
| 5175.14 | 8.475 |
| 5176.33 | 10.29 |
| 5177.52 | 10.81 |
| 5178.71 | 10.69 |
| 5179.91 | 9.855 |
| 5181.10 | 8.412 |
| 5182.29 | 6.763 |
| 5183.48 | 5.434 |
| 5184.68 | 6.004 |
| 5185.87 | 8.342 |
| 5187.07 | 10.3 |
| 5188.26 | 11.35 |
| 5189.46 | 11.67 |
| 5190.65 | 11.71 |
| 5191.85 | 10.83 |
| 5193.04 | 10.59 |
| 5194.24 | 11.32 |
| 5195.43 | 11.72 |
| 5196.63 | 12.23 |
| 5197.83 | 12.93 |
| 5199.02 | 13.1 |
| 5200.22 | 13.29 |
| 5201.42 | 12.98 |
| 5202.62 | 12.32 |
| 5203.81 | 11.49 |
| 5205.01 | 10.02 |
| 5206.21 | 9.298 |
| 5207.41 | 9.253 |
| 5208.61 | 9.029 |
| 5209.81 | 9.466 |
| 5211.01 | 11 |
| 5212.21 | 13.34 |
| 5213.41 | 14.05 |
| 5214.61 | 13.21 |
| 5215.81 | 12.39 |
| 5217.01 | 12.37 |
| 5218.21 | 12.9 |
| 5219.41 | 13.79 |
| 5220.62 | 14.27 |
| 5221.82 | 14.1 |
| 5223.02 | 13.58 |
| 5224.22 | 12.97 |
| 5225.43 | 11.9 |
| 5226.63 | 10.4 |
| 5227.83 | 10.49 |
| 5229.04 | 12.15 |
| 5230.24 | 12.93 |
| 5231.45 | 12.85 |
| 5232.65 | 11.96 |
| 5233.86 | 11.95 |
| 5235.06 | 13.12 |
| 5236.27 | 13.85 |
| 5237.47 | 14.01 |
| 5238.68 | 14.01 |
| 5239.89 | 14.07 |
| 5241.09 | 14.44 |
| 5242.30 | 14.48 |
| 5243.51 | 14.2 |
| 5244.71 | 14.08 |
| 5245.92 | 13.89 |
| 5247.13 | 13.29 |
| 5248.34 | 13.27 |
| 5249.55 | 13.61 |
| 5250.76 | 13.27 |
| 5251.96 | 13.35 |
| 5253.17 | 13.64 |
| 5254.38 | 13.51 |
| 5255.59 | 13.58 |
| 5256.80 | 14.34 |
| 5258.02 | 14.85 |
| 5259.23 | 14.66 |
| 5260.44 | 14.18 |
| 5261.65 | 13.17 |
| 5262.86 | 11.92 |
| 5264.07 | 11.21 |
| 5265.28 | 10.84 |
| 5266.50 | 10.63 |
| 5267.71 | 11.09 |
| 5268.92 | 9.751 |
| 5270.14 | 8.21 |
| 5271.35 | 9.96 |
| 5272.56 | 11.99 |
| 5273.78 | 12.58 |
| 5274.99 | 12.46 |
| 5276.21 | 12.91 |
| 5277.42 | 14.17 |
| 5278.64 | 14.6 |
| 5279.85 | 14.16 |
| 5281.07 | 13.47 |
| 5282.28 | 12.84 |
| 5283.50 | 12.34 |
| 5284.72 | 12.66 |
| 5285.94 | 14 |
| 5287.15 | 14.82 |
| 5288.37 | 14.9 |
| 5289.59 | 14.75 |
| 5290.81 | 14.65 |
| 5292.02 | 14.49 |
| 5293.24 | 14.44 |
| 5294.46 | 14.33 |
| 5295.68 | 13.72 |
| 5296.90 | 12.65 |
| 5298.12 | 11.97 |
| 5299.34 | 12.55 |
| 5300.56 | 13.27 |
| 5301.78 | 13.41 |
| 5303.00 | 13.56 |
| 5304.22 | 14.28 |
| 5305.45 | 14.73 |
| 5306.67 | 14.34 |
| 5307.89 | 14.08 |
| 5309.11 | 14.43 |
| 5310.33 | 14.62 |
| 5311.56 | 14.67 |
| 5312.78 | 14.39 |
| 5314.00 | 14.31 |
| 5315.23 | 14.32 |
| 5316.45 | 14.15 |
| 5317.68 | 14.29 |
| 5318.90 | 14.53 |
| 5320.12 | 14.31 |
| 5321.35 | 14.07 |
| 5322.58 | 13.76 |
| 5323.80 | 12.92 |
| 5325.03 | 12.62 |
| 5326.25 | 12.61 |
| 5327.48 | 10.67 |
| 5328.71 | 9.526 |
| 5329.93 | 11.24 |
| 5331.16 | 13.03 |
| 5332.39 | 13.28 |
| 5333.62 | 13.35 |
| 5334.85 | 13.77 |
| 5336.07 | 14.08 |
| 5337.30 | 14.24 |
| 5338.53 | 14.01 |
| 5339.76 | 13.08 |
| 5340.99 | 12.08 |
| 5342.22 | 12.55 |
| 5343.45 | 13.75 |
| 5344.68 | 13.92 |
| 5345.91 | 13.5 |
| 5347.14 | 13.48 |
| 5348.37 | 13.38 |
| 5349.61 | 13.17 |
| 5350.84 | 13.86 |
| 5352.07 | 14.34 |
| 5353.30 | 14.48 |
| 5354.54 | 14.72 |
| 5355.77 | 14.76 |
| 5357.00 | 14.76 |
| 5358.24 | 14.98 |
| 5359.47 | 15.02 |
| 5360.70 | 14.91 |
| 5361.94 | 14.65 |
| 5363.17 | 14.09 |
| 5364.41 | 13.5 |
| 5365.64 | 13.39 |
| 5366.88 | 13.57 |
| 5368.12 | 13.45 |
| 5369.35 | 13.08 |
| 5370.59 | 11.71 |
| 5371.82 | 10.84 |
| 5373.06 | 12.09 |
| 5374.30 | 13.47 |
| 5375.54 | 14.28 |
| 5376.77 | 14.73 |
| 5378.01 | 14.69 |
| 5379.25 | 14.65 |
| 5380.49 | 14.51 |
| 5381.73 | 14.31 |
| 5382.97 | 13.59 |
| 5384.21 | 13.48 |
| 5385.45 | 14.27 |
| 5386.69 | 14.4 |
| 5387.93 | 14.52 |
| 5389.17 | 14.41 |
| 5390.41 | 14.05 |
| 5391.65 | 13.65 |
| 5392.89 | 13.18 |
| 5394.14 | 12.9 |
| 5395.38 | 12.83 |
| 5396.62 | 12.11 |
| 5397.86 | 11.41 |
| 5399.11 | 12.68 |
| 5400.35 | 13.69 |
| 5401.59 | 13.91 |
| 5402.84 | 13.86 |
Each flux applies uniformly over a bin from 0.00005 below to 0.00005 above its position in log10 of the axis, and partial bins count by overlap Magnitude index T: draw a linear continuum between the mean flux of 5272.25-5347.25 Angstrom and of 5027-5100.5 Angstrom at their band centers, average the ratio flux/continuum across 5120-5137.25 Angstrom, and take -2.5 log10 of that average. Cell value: 0.08 mag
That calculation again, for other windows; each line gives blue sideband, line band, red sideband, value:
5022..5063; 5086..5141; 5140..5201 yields -0.06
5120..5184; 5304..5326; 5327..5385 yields -0.10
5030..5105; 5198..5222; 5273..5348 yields 0.08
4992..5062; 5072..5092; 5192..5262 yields 0.04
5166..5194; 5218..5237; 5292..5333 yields -0.21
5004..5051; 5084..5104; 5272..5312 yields 0.04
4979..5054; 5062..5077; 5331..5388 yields 0.03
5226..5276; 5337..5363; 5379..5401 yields -0.05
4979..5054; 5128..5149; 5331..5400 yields 0.12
